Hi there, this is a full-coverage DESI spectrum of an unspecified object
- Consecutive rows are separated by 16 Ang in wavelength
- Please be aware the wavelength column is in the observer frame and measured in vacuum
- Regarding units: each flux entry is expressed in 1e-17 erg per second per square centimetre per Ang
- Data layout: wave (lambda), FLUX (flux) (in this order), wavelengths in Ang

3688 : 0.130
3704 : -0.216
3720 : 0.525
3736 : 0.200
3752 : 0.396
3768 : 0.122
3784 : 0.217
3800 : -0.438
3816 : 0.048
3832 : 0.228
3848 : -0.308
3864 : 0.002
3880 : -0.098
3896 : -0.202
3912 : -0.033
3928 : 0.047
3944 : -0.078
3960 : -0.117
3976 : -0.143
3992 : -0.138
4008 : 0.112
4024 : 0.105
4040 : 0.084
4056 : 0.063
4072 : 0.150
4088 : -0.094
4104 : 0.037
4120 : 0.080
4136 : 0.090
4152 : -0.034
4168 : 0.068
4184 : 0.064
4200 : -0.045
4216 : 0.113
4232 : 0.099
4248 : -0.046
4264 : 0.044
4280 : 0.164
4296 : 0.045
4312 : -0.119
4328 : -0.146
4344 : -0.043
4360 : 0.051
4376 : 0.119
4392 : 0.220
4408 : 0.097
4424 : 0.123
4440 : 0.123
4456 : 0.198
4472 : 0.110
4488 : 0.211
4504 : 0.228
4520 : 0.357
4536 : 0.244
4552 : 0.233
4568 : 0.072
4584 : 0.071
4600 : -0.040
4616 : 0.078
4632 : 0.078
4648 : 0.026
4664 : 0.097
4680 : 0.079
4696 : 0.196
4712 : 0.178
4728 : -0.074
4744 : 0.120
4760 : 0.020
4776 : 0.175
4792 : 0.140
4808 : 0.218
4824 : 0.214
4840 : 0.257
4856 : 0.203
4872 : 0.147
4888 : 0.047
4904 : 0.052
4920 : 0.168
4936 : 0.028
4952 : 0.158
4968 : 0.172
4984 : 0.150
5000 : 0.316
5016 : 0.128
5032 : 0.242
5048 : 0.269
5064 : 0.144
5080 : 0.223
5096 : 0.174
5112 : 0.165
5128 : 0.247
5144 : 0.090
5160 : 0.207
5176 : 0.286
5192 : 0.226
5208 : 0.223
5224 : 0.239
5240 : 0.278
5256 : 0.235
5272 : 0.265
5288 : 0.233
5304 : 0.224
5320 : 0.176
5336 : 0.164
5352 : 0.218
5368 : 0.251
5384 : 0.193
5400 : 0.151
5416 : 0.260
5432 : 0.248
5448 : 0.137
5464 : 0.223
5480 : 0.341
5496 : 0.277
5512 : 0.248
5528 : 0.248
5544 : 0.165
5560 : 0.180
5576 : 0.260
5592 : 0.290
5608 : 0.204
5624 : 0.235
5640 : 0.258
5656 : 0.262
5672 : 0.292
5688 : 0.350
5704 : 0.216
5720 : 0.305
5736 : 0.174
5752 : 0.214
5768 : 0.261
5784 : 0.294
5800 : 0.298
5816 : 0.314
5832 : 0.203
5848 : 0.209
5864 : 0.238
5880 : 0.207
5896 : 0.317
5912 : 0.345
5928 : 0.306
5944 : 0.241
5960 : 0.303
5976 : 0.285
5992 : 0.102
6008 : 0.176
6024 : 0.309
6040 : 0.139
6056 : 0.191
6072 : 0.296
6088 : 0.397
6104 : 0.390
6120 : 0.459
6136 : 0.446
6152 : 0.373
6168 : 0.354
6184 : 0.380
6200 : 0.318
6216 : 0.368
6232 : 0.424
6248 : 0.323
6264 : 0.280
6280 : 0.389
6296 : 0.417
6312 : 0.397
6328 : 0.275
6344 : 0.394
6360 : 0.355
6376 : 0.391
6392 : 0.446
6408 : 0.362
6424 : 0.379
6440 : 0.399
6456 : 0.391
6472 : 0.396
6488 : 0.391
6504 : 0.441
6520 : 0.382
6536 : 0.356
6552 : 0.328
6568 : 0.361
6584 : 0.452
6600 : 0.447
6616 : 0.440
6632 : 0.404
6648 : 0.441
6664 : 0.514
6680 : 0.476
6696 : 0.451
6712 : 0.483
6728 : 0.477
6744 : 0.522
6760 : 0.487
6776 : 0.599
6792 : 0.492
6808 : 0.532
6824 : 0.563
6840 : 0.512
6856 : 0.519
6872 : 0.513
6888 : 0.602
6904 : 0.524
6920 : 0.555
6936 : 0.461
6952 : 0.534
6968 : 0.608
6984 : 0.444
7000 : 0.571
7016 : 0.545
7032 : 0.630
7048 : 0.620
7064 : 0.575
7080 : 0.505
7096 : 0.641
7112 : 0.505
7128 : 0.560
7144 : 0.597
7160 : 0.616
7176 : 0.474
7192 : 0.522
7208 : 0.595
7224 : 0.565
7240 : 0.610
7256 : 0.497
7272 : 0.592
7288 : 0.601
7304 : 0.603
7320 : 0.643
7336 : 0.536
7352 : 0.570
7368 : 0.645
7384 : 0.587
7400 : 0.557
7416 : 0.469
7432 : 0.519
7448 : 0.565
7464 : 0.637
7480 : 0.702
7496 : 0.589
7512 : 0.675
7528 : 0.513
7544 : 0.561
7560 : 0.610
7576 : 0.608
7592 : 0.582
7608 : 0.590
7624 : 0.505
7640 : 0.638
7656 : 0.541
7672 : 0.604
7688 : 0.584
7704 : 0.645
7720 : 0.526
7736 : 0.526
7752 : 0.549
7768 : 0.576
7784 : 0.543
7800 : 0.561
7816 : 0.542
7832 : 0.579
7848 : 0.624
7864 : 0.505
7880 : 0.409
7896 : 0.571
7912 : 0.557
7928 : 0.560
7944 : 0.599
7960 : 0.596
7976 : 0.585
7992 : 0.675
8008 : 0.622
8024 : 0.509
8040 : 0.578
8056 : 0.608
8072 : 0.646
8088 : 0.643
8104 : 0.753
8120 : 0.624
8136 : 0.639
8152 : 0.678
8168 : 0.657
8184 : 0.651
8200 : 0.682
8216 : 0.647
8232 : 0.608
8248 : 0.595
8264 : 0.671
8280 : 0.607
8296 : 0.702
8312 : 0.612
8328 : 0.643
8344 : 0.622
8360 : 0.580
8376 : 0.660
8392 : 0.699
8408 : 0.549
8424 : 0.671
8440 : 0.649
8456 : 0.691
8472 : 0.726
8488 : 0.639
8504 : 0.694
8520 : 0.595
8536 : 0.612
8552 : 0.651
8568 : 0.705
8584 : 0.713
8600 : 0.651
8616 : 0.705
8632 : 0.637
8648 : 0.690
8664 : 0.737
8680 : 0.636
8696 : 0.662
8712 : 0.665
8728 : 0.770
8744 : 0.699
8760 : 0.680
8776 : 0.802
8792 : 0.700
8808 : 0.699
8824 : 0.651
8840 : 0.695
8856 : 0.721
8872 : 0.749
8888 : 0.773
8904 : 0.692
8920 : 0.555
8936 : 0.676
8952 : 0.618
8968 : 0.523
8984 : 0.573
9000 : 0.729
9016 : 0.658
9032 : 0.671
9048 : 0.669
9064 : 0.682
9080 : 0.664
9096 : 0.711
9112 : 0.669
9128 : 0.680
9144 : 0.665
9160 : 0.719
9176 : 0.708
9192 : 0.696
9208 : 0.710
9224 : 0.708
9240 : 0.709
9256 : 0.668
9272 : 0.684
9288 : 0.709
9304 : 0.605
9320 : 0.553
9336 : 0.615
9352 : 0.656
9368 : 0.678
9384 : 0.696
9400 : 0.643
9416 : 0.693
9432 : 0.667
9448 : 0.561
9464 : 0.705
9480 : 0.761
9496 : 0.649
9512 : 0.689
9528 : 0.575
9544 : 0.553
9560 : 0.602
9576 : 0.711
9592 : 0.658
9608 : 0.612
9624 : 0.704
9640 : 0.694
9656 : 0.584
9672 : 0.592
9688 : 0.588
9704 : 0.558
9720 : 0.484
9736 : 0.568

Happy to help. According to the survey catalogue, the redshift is 0.52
